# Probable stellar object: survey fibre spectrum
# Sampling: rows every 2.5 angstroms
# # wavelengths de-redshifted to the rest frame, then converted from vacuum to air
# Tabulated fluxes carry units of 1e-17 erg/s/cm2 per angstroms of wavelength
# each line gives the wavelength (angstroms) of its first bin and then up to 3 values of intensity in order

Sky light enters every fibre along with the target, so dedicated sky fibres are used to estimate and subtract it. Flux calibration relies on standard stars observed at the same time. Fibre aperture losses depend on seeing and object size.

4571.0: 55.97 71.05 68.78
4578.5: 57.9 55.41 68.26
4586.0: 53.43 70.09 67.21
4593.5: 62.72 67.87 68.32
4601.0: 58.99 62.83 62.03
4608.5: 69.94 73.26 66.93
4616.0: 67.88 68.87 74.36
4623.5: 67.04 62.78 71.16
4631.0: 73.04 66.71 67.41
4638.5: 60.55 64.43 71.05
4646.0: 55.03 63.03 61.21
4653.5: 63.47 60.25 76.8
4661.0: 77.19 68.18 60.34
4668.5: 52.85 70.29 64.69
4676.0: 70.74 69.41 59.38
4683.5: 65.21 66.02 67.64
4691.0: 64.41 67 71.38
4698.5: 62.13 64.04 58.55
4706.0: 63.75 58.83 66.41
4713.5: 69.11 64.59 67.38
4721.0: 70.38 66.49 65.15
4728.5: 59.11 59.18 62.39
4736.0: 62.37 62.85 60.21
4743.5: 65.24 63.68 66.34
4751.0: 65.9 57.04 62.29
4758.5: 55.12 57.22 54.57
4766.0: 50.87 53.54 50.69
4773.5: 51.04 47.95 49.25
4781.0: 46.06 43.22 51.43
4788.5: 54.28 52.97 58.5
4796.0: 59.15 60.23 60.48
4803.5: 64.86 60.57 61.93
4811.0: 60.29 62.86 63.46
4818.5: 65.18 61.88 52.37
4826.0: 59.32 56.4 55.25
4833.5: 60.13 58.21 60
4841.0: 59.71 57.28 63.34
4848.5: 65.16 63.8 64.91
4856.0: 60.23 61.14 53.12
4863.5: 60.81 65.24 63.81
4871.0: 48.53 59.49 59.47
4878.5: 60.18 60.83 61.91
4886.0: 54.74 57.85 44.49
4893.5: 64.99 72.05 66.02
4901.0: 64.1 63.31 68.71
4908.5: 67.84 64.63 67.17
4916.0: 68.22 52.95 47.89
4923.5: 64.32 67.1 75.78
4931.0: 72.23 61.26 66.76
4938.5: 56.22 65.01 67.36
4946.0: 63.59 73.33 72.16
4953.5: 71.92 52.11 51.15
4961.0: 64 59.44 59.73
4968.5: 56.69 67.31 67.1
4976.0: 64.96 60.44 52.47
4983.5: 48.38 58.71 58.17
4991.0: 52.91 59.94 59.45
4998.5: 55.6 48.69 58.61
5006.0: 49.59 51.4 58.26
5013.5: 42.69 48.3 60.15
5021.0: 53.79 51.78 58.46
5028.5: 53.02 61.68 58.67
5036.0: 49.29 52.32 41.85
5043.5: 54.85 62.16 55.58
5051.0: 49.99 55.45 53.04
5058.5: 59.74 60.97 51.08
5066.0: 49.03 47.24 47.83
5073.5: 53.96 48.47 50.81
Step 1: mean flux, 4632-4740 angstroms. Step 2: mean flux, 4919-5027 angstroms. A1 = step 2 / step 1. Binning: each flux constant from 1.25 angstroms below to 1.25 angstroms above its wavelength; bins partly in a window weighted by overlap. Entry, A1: 0.9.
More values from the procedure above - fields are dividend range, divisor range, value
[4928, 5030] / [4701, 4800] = 1.00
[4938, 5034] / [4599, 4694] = 0.88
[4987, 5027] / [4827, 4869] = 0.90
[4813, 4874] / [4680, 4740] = 0.93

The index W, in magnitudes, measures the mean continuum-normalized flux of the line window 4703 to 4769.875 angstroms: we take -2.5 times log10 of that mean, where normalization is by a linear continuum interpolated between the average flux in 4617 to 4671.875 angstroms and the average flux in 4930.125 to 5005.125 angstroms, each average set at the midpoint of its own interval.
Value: 0.048 mag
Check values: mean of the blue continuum 66.2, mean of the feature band 61.8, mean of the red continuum 60.7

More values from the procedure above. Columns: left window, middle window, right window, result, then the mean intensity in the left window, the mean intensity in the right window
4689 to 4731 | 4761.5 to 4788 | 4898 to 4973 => 0.27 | 64.8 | 64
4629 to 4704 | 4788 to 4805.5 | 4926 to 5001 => 0.09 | 65.5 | 61.7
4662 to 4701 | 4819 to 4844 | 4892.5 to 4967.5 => 0.11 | 65.3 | 64.4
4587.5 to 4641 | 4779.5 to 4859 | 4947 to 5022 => 0.06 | 67.1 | 57.9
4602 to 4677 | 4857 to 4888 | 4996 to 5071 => 0.00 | 66.4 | 53.6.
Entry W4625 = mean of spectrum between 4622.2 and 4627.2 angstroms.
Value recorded 65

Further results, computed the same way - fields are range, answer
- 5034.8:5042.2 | 47.9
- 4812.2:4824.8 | 61.1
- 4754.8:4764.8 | 57.2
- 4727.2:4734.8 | 60.3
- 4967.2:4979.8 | 63.2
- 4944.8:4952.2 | 69.7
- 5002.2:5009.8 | 53.2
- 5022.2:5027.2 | 55.1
